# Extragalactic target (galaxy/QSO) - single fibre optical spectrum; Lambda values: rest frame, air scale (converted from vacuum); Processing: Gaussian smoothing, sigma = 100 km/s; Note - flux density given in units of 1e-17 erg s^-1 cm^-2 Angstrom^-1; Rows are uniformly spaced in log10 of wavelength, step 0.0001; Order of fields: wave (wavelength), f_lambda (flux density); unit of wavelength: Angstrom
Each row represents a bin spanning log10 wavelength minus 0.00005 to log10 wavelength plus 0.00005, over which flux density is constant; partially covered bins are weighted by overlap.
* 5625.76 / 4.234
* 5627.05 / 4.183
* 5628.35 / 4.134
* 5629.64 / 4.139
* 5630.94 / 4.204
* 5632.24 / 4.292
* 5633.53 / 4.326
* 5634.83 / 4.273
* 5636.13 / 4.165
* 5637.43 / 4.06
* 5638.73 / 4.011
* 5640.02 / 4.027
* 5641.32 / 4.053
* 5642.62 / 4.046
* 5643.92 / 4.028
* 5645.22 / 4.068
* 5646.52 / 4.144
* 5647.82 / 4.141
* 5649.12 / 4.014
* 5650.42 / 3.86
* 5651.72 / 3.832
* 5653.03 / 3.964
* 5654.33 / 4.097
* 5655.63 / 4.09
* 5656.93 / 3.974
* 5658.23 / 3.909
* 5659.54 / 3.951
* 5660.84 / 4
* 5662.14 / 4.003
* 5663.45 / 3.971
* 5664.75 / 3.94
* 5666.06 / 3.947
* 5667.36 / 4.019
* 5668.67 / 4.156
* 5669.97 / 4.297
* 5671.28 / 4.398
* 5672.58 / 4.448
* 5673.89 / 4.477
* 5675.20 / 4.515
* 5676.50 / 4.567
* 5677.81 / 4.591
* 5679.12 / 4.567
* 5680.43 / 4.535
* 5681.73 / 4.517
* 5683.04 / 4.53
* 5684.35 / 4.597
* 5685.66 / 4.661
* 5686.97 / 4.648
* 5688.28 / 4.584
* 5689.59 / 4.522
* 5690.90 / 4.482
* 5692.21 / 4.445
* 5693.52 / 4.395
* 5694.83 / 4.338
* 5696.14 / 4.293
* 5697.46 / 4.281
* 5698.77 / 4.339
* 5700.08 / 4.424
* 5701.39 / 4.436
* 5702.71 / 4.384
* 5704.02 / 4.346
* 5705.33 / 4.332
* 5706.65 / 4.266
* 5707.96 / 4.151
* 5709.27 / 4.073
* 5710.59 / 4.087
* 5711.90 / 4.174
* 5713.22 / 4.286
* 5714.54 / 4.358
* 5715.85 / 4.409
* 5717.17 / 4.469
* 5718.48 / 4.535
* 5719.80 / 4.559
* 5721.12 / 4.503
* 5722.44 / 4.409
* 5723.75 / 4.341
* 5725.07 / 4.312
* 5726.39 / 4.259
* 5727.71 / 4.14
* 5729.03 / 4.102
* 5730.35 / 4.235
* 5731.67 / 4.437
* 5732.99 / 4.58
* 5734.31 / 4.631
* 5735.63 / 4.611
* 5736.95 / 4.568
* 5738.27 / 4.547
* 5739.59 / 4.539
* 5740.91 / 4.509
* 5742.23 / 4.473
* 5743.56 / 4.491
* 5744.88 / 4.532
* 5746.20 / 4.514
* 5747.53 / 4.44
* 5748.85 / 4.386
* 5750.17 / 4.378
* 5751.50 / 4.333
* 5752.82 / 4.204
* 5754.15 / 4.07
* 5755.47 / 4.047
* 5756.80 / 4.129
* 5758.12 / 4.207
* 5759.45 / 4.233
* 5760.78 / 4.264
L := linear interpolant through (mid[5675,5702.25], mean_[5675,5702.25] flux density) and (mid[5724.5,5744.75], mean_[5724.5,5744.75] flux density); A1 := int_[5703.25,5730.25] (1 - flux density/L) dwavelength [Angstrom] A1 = 0.9 Angstrom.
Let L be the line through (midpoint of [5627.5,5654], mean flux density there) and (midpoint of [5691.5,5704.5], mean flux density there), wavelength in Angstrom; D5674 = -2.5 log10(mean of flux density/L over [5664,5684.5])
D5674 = -0.03 mag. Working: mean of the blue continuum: 4.09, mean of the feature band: 4.37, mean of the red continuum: 4.37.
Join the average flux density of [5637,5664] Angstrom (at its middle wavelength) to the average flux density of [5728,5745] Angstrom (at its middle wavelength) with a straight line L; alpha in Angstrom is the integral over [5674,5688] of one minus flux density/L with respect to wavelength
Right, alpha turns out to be -1.3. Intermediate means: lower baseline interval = 4.01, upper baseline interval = 4.47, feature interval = 4.57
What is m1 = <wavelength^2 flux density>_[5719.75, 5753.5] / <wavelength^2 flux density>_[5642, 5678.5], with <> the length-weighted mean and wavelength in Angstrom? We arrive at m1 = 1.1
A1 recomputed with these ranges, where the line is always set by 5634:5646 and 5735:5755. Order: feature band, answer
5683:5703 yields -0.9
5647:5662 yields 0.5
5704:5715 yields 0.2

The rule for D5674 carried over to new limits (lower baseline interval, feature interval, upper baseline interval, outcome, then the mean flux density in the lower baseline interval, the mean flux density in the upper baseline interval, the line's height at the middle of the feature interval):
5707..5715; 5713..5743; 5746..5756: -0.05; 4.19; 4.29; 4.23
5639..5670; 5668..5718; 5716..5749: -0.05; 4.02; 4.45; 4.23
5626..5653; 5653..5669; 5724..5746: 0.05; 4.1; 4.44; 4.17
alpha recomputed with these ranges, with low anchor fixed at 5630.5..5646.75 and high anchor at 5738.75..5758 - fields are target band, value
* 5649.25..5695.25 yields -0.85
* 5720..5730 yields 0.01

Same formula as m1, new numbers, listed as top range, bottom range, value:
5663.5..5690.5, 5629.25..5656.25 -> 1.09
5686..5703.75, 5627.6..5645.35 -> 1.09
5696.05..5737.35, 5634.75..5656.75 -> 1.10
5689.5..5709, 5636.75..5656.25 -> 1.10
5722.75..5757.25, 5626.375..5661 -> 1.11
